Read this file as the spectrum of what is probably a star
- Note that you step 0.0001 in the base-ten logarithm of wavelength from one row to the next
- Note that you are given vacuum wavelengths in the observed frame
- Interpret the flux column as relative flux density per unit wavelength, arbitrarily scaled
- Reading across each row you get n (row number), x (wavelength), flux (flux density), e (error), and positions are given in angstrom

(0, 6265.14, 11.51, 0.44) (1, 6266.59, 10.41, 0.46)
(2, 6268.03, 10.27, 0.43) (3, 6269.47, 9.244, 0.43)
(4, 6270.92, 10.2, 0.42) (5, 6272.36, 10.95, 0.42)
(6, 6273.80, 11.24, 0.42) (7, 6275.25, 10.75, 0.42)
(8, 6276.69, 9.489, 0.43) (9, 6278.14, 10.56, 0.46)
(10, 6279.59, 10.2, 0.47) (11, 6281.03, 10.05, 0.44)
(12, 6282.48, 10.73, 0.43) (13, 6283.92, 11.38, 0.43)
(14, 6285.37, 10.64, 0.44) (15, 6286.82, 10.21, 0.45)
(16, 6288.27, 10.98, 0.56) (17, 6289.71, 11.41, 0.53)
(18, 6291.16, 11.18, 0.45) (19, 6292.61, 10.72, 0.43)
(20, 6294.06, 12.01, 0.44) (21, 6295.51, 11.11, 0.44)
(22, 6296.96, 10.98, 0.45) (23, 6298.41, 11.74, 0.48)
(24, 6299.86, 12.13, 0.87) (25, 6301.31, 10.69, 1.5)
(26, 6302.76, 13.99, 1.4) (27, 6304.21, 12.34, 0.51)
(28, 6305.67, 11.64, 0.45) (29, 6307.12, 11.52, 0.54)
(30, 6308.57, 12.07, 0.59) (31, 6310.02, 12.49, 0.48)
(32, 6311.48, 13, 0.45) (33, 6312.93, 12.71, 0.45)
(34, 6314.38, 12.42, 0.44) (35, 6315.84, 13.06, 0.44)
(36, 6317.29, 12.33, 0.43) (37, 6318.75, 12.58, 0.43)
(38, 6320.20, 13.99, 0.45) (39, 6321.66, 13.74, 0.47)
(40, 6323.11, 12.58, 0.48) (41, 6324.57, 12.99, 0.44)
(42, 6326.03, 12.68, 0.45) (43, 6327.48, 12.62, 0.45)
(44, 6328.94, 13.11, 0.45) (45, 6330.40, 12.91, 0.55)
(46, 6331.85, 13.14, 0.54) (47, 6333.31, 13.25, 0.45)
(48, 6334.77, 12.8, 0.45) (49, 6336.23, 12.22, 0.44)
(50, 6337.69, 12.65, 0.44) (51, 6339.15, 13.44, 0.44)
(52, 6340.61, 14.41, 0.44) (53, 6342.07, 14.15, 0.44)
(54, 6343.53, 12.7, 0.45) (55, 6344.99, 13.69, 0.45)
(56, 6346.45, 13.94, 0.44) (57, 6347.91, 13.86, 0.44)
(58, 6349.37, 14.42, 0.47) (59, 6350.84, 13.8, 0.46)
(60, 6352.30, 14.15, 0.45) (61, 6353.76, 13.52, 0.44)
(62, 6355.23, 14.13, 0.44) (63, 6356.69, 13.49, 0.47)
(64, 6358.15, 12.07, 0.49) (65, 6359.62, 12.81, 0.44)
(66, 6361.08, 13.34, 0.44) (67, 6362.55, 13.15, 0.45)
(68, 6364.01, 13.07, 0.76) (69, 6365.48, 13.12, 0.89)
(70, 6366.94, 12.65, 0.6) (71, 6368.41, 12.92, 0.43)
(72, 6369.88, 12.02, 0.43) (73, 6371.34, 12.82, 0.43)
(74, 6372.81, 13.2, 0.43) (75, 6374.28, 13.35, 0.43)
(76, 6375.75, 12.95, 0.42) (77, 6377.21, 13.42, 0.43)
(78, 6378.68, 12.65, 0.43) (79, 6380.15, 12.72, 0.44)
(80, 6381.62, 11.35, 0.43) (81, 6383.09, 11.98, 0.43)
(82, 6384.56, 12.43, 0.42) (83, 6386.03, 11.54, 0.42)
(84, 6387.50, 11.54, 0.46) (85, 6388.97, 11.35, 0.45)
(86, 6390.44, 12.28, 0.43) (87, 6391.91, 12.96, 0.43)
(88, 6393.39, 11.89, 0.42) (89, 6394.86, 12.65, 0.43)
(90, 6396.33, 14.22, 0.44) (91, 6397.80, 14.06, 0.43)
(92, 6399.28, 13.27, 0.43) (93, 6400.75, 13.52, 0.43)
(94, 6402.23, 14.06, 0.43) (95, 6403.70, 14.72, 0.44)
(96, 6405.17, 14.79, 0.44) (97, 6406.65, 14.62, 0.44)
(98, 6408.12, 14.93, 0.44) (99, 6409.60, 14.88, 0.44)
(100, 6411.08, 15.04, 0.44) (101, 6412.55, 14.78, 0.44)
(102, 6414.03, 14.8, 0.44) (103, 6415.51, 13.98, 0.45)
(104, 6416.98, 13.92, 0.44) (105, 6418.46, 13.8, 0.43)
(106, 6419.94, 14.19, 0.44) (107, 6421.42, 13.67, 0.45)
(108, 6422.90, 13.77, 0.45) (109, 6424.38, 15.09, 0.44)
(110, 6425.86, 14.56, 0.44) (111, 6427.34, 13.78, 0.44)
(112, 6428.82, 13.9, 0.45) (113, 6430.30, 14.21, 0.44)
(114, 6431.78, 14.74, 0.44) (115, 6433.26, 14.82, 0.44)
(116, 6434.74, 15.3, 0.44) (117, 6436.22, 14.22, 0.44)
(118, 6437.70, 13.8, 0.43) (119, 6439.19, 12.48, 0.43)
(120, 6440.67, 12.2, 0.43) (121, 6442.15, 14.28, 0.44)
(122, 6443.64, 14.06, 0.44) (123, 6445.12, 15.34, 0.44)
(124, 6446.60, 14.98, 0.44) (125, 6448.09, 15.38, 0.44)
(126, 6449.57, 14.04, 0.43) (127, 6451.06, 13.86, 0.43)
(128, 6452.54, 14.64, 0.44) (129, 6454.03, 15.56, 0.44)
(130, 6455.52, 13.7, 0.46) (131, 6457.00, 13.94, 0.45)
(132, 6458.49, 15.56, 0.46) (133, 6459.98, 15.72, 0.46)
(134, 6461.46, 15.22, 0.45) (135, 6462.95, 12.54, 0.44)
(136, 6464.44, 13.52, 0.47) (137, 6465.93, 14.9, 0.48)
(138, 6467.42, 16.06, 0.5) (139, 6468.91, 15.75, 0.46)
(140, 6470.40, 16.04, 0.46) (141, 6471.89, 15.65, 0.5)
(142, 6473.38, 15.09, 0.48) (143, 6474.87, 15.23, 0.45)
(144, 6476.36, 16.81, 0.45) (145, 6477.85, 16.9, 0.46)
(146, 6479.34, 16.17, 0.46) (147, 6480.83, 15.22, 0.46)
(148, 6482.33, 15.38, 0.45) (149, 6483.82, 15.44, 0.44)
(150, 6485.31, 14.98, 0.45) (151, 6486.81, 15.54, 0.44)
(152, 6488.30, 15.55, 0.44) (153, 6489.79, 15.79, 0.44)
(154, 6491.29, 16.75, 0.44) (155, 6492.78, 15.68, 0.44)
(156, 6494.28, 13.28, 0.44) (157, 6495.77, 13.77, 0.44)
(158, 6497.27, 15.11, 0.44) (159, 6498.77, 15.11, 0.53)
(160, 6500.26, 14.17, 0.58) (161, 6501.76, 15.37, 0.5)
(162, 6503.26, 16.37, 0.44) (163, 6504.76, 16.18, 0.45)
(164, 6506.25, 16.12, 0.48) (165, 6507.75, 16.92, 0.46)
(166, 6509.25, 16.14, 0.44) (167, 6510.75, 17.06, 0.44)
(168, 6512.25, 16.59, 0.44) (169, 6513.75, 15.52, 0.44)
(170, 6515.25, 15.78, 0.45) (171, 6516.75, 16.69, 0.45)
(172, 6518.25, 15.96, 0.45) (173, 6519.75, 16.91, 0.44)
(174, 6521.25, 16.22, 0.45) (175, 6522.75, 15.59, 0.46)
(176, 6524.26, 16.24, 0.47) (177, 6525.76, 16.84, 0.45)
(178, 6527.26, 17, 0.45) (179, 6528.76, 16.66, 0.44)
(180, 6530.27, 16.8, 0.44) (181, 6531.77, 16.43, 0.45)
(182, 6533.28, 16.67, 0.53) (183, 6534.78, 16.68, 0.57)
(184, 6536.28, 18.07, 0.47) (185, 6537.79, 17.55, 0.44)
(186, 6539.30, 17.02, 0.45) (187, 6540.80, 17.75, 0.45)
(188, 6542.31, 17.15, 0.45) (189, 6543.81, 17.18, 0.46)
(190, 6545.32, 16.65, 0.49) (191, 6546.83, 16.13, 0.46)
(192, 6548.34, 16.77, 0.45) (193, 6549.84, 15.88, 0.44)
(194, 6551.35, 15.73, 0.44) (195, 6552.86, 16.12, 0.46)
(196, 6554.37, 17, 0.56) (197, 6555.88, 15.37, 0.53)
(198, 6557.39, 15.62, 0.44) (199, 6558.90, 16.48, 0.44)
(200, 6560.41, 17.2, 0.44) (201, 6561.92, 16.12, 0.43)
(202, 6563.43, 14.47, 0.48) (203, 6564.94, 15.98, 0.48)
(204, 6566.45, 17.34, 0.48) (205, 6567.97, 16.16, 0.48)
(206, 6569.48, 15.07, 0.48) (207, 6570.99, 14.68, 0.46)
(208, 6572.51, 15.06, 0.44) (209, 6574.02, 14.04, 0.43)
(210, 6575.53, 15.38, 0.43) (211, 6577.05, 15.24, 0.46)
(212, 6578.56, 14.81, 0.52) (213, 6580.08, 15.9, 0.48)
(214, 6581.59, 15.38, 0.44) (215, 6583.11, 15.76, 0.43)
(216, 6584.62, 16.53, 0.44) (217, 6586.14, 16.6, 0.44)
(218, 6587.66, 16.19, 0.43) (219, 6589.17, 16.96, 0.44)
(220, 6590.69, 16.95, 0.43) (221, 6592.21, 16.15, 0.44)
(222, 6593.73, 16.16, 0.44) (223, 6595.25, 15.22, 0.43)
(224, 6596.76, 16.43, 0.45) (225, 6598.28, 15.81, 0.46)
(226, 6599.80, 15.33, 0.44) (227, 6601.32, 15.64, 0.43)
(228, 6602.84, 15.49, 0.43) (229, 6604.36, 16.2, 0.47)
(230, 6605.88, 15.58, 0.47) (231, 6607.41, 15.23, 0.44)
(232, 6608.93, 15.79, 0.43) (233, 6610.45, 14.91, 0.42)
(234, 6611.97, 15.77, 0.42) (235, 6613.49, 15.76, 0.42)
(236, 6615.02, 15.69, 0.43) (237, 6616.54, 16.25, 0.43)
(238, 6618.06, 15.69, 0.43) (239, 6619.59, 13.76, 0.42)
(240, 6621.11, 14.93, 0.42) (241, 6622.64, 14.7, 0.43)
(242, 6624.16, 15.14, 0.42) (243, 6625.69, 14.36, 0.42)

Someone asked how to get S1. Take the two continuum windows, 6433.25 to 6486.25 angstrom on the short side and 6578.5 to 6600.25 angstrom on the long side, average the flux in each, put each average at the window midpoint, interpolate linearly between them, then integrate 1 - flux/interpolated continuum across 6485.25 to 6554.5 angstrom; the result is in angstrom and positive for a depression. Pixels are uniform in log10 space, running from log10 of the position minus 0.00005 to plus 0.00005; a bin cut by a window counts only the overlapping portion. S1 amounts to -3.5 angstrom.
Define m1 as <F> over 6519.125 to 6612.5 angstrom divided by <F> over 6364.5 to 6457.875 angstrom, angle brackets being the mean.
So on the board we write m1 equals 1.18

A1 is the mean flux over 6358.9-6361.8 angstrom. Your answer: 13.1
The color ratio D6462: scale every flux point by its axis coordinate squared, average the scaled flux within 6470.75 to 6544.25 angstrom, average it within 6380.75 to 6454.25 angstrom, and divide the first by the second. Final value 1.20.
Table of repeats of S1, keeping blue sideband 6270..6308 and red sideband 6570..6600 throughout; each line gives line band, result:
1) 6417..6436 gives -1.5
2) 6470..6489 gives -2.2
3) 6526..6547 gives -2.8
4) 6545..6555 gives -0.7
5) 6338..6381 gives -3.9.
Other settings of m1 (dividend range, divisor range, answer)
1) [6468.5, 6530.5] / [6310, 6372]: 1.21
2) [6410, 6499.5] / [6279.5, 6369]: 1.17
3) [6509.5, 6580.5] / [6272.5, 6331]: 1.37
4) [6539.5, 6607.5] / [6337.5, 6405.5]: 1.22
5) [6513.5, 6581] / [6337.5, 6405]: 1.24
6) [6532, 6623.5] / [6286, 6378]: 1.25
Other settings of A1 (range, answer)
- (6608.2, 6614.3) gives 15.6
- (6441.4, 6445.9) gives 14.6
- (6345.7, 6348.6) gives 13.9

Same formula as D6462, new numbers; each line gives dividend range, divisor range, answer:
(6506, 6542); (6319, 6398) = 1.35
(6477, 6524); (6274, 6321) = 1.45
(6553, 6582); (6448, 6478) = 1.08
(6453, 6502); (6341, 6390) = 1.21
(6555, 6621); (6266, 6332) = 1.47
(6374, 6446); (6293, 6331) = 1.13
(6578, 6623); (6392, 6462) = 1.16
